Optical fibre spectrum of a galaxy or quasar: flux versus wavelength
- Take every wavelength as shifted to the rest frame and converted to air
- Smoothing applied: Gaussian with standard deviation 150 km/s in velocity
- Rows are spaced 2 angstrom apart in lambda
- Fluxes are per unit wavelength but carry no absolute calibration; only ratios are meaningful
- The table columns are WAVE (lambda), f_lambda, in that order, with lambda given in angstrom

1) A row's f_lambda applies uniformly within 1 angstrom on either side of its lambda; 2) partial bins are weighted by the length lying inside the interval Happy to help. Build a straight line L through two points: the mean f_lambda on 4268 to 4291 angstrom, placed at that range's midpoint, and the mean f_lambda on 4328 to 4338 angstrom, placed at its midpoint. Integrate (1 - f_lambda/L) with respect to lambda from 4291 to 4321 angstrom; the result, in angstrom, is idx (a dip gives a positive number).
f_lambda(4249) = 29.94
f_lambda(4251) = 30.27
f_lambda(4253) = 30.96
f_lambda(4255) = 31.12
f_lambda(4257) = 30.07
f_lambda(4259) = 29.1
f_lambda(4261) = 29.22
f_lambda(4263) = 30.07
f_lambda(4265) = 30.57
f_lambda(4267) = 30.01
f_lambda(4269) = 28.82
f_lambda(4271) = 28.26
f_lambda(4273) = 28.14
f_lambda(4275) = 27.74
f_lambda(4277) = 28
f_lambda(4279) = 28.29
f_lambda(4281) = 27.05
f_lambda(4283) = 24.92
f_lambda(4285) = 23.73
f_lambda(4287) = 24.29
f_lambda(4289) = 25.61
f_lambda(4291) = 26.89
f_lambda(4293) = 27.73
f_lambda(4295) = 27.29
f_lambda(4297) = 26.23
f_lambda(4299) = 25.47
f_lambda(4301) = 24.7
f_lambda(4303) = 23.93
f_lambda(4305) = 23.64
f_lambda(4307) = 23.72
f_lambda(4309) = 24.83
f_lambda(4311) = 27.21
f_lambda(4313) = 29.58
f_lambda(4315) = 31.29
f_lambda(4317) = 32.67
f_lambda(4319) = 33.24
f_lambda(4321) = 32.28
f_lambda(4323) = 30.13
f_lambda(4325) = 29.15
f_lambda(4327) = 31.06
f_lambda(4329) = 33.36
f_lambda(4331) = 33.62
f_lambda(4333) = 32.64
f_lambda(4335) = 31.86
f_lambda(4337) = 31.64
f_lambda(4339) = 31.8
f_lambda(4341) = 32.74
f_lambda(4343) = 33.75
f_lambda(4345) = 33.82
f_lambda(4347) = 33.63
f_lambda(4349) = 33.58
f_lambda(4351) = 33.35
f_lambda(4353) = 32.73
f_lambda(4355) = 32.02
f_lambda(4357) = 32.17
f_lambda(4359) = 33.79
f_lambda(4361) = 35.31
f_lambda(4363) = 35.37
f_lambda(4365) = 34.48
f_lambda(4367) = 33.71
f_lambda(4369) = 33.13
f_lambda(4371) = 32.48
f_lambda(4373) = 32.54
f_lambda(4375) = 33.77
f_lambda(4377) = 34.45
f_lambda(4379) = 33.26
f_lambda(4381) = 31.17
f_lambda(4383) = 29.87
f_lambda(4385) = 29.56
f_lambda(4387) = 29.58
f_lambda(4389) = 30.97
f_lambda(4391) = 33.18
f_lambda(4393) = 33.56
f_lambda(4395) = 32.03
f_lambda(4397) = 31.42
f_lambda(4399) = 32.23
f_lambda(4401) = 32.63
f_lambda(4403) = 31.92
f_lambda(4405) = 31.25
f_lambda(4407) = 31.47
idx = 2.3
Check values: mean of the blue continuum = 26.8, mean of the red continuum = 32.6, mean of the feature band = 27.4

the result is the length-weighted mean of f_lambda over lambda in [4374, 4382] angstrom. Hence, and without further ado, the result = 33.2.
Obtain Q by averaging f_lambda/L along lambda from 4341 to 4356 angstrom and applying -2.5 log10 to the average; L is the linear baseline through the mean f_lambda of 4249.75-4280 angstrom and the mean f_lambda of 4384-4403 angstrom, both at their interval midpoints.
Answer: -0.08 mag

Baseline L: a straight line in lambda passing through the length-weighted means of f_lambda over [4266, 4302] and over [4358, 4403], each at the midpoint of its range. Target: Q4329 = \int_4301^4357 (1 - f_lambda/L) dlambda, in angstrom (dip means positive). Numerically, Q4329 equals -2.23 angstrom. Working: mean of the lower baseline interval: 26.8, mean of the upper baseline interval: 32.6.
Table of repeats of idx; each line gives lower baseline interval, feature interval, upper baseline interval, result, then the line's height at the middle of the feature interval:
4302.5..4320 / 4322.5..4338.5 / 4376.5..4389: -1.64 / 28.8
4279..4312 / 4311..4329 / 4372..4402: -2.51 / 27.3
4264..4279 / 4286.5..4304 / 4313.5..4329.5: 2.46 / 30.1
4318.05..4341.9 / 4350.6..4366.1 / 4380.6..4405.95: -0.94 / 31.7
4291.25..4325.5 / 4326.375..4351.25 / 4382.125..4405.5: -3.18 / 29.1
